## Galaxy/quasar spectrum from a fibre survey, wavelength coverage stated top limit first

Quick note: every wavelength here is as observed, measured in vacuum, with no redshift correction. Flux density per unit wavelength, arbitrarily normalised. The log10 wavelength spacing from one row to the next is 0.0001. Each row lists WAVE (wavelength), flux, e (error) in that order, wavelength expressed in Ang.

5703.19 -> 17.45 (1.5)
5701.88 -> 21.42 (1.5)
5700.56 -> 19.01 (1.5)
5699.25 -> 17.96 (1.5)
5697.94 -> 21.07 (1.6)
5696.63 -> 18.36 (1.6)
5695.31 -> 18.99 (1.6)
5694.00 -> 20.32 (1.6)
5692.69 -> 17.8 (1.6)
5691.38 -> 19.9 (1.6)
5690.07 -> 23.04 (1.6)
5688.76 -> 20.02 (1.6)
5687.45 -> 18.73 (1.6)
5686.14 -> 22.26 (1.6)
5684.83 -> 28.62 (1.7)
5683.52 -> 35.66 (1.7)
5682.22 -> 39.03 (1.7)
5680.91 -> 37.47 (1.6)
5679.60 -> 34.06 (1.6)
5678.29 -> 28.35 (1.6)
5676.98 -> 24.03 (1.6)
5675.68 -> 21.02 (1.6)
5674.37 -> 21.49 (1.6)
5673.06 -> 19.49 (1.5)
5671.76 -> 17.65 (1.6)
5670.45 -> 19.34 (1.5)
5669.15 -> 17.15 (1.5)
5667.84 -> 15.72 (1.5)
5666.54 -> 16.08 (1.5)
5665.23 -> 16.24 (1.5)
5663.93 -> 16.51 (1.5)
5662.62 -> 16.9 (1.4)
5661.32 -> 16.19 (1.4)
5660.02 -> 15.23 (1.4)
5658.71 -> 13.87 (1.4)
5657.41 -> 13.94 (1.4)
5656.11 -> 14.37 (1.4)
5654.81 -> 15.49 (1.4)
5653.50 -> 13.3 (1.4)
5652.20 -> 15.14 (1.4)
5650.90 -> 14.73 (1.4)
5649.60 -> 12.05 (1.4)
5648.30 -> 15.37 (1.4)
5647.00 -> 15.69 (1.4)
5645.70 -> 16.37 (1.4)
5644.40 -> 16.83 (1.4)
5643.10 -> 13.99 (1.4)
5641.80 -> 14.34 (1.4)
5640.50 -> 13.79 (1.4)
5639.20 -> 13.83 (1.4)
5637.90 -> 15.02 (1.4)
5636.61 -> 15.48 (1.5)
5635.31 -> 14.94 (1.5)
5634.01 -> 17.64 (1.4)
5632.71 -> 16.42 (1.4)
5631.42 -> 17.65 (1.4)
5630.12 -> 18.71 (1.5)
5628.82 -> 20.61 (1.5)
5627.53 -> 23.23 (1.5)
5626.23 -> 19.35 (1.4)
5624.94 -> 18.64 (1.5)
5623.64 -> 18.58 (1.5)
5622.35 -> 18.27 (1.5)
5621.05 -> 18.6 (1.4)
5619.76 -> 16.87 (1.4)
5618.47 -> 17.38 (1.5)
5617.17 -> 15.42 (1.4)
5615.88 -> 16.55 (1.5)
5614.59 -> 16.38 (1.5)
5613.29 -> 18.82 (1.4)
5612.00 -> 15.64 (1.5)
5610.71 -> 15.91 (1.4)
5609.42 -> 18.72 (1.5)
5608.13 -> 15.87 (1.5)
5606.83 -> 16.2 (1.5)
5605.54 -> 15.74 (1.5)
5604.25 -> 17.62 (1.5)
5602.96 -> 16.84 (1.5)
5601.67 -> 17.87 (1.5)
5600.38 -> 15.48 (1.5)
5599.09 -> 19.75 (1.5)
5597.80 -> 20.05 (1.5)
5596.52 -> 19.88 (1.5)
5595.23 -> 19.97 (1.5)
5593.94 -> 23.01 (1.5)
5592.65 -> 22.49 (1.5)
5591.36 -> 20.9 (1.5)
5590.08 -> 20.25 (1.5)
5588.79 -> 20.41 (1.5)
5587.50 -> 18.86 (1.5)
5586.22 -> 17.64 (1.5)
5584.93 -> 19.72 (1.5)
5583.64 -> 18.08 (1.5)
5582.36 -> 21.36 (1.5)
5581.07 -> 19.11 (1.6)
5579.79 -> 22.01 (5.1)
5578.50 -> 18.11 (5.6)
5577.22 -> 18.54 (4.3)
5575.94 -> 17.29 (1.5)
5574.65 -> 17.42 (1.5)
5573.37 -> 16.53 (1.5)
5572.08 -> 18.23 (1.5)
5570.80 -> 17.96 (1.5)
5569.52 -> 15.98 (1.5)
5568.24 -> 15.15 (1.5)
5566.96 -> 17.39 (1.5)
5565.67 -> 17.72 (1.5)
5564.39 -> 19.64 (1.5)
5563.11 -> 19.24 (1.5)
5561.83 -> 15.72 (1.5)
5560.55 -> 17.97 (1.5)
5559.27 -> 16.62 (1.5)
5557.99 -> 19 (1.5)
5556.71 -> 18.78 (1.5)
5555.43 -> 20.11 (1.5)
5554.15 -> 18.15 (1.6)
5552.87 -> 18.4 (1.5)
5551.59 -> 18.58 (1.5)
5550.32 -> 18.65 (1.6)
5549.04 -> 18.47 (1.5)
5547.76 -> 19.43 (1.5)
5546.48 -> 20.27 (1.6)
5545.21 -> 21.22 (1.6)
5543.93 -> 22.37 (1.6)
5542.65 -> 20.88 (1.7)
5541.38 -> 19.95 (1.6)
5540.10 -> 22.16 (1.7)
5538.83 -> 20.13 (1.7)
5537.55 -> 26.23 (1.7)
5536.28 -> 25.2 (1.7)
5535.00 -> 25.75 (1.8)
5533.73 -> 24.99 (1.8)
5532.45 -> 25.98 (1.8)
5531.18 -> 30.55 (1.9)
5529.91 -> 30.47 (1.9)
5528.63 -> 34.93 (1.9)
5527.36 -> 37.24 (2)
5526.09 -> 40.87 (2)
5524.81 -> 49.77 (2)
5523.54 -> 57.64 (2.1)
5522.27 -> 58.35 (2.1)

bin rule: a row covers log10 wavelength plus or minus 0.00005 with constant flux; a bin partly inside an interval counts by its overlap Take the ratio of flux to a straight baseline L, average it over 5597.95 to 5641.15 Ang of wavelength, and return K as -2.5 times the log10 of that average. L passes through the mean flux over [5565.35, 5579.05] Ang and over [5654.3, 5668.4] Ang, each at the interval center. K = -0.06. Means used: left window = 17.3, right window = 15.5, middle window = 17.2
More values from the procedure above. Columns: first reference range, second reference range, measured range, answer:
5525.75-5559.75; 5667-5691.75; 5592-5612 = 0.288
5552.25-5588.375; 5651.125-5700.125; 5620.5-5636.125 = 0.056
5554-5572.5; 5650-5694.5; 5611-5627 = 0.099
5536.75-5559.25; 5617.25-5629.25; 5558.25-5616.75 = 0.070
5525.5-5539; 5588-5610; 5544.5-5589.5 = 0.274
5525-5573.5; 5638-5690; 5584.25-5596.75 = 0.039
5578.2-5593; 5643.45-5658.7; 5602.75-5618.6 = 0.080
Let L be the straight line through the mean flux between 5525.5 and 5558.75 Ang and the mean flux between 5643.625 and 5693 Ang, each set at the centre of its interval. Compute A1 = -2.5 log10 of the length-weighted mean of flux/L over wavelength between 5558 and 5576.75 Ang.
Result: 0.301 mag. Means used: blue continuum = 23.7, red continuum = 19.9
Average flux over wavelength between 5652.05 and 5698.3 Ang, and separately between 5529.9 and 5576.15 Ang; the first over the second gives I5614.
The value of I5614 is 1.03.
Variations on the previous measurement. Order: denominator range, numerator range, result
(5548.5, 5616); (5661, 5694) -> 1.23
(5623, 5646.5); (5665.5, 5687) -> 1.45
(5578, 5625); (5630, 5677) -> 0.87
